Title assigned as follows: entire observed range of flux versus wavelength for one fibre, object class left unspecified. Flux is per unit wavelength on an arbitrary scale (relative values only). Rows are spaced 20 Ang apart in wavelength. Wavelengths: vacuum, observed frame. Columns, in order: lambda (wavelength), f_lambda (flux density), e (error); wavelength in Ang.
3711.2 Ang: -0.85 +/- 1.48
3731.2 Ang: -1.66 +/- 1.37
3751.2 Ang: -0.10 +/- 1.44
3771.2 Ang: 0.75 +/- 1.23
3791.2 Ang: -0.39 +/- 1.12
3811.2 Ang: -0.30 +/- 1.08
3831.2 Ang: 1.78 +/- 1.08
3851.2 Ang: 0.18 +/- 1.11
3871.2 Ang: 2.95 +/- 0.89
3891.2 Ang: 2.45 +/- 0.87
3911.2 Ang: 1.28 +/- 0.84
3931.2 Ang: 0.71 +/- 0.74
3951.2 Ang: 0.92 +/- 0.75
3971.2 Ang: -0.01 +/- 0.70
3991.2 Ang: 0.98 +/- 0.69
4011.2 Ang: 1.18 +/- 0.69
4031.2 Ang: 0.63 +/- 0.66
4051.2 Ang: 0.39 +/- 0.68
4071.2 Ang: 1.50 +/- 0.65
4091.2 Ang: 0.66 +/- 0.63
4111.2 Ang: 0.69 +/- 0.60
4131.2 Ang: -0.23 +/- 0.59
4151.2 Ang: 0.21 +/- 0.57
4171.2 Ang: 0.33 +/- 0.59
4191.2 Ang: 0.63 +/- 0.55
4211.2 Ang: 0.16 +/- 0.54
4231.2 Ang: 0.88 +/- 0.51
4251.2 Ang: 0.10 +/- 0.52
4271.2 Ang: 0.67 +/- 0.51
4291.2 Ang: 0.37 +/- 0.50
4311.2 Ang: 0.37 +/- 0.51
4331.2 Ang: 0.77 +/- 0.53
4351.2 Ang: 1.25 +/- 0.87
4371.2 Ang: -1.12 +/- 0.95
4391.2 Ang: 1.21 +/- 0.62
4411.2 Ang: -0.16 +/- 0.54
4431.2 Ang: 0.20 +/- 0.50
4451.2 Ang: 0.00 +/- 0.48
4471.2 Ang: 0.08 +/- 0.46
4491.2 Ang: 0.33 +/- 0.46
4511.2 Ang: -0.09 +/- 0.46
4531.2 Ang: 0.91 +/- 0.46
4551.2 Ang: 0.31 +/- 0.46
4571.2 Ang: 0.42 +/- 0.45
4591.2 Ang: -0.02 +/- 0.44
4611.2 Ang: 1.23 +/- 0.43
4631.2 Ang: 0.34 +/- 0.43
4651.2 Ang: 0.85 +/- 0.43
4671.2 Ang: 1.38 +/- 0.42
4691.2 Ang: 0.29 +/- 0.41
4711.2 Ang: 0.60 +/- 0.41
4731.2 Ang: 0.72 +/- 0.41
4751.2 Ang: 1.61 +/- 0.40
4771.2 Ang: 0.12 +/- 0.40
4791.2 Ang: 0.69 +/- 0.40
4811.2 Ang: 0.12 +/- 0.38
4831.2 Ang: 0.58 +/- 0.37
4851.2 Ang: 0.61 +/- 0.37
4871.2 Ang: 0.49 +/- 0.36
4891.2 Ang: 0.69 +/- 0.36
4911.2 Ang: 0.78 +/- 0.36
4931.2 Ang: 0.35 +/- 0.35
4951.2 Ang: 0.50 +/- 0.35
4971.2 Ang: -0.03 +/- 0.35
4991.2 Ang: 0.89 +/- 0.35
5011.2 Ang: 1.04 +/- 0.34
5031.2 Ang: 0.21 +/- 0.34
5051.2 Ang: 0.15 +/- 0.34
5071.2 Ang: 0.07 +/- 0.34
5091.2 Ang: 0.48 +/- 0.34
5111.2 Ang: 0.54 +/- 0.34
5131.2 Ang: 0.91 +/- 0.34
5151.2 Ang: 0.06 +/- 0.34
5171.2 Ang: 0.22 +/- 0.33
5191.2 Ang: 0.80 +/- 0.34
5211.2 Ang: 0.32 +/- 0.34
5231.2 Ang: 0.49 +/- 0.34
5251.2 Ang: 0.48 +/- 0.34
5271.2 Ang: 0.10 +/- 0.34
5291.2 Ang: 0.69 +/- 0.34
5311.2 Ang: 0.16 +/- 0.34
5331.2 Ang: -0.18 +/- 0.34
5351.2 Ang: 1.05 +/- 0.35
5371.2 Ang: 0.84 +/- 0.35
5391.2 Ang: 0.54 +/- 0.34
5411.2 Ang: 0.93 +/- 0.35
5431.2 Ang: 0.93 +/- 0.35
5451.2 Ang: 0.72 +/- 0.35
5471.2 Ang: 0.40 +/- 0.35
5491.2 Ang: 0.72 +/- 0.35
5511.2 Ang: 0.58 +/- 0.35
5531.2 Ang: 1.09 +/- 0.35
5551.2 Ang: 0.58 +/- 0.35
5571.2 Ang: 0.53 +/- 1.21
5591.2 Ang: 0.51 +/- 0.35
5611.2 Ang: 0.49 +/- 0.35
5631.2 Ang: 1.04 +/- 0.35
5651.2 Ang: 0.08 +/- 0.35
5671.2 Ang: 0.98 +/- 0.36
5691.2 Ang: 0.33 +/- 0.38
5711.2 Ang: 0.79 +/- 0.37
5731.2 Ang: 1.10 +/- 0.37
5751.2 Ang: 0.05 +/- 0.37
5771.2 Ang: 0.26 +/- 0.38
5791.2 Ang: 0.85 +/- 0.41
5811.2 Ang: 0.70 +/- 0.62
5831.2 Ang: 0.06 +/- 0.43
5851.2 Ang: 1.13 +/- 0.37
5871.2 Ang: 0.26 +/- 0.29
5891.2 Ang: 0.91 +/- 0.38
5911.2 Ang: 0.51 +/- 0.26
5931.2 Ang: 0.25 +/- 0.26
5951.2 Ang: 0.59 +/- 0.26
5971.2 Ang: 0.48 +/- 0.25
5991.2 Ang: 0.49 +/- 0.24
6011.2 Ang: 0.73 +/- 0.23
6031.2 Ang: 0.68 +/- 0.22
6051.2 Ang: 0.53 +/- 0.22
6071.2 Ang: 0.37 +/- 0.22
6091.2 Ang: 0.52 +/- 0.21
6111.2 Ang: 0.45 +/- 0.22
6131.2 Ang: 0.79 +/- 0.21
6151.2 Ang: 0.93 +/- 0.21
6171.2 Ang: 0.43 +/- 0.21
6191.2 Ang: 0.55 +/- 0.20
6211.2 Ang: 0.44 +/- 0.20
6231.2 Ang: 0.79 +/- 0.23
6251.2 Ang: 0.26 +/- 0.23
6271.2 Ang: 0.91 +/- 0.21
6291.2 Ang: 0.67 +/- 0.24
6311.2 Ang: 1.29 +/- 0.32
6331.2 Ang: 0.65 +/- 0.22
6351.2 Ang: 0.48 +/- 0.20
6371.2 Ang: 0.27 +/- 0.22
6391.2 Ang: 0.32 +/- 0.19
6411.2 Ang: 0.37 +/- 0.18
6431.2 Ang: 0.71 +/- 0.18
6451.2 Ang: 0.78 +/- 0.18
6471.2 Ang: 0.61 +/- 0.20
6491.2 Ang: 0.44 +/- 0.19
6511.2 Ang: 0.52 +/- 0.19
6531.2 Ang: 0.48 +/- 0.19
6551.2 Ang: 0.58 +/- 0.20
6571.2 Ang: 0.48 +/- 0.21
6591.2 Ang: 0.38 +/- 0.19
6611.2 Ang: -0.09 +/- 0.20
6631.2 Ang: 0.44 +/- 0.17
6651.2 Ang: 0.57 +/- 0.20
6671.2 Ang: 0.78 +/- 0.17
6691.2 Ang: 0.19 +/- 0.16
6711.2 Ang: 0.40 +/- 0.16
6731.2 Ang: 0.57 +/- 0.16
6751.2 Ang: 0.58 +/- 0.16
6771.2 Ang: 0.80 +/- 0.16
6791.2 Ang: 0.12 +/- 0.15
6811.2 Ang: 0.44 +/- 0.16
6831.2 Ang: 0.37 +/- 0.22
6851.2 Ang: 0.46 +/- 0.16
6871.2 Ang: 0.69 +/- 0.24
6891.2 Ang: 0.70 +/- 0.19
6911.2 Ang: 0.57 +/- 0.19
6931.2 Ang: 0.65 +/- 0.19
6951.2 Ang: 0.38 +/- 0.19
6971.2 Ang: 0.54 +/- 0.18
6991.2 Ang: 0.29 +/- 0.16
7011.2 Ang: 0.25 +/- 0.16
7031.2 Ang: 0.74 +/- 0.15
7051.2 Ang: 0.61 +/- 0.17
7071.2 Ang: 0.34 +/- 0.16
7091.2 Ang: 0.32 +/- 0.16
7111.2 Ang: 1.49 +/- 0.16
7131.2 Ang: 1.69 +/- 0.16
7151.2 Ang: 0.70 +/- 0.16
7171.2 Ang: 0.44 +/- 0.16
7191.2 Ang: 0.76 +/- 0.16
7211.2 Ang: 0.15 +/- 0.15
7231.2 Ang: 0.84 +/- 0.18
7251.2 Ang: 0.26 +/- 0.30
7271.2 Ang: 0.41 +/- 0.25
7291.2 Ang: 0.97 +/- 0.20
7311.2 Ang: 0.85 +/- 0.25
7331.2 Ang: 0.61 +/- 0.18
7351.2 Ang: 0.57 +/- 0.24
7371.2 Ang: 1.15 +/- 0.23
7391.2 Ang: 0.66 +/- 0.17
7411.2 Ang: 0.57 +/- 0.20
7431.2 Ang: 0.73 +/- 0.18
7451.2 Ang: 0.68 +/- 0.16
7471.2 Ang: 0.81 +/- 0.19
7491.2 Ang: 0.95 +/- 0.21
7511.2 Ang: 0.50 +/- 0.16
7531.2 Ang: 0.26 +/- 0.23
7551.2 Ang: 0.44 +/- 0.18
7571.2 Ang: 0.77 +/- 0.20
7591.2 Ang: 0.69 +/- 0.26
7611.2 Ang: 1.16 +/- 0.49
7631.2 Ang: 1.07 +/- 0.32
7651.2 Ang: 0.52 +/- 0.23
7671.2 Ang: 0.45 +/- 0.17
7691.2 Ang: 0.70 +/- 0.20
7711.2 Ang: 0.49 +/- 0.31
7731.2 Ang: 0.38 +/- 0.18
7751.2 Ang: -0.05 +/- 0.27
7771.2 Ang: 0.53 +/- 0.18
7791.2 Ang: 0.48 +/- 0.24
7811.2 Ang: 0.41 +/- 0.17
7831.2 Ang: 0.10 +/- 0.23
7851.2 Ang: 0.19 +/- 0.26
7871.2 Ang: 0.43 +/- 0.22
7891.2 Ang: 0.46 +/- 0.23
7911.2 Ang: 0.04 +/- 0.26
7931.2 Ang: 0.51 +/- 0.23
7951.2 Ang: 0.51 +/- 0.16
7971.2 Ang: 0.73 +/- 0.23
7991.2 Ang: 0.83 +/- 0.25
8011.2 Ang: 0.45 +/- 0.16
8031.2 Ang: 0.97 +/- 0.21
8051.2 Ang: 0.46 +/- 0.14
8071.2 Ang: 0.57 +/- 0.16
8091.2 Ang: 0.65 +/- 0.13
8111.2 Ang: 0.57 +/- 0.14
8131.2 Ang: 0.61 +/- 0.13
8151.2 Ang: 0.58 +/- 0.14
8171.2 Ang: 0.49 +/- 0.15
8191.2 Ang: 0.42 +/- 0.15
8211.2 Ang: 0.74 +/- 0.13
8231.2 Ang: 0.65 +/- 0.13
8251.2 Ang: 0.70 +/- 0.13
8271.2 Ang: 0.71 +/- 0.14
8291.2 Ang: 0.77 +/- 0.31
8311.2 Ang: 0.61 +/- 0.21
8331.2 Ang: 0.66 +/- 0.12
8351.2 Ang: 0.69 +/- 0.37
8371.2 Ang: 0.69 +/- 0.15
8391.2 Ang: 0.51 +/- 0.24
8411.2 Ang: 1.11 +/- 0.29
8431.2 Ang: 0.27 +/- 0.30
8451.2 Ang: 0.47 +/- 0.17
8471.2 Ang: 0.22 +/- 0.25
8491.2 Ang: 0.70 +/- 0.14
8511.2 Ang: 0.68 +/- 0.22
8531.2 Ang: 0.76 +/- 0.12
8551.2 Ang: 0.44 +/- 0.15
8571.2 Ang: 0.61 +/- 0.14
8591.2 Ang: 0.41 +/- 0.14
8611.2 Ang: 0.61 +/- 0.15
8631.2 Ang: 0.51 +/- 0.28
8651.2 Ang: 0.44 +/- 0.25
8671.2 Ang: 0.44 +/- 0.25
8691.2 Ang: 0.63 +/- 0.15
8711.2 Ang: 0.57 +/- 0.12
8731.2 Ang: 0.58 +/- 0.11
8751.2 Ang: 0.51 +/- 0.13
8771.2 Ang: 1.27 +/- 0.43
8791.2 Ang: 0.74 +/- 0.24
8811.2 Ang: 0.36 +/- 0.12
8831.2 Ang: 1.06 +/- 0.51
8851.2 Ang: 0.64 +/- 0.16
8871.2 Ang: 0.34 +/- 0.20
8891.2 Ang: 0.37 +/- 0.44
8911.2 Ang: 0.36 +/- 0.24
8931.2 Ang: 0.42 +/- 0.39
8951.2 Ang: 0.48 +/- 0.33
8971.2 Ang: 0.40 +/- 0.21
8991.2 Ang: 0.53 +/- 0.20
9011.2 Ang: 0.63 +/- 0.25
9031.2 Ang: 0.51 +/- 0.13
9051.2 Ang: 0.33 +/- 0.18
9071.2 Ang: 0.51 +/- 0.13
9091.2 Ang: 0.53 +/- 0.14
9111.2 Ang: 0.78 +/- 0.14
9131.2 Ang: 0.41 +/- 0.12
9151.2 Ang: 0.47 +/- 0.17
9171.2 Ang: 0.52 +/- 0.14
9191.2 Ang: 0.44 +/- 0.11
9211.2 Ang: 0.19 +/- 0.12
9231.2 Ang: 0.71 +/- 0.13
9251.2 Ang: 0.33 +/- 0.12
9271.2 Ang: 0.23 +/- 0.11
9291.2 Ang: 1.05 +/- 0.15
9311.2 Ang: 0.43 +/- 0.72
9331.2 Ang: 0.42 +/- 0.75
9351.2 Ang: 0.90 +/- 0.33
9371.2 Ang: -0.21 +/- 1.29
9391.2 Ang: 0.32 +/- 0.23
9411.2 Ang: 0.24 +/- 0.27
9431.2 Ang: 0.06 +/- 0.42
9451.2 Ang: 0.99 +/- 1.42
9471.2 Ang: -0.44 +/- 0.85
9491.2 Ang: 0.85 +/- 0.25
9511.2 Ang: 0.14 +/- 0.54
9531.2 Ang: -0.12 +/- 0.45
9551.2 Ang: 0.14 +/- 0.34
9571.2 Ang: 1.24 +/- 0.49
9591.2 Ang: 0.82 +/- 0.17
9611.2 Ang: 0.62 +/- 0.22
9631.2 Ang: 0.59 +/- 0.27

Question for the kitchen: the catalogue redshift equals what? 0.91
